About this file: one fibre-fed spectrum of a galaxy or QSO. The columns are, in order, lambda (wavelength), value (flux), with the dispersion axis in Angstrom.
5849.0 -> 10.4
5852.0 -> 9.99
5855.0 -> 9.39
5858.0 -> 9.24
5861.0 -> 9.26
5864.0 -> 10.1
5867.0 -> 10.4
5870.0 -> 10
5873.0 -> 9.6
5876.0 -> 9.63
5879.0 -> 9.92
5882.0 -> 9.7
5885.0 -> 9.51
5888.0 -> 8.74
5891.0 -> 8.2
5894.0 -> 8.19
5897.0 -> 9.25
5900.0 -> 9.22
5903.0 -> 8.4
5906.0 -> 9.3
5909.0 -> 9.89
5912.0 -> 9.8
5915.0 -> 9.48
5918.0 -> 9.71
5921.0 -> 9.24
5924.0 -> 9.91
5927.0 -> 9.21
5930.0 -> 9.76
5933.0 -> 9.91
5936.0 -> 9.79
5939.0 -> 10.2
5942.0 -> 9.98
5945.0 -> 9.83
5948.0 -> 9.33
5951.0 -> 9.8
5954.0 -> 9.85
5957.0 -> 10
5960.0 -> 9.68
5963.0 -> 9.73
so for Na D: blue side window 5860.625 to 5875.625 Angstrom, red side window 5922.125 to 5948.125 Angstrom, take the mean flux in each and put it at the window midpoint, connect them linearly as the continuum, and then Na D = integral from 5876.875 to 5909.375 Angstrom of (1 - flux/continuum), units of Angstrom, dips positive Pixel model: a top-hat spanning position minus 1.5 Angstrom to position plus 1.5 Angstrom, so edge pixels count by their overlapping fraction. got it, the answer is 2.5 Angstrom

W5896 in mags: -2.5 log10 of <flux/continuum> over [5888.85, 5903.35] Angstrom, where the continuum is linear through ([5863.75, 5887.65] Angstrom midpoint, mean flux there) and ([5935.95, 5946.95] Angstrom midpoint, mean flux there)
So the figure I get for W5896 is 0.14 mag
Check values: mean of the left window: 9.79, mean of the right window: 9.95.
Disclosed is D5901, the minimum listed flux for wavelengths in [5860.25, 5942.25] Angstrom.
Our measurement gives 8.19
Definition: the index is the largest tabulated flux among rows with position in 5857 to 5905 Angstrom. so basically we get 10.4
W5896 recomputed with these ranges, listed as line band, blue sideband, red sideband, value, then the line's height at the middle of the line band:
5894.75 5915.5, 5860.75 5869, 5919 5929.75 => 0.04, 9.67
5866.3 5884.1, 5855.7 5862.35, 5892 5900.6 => -0.09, 9.07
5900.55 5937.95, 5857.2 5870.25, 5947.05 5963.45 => 0.03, 9.77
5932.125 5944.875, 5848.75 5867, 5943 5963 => -0.02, 9.75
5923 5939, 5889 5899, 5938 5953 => -0.03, 9.47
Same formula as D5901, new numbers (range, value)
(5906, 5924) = 9.24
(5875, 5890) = 8.74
